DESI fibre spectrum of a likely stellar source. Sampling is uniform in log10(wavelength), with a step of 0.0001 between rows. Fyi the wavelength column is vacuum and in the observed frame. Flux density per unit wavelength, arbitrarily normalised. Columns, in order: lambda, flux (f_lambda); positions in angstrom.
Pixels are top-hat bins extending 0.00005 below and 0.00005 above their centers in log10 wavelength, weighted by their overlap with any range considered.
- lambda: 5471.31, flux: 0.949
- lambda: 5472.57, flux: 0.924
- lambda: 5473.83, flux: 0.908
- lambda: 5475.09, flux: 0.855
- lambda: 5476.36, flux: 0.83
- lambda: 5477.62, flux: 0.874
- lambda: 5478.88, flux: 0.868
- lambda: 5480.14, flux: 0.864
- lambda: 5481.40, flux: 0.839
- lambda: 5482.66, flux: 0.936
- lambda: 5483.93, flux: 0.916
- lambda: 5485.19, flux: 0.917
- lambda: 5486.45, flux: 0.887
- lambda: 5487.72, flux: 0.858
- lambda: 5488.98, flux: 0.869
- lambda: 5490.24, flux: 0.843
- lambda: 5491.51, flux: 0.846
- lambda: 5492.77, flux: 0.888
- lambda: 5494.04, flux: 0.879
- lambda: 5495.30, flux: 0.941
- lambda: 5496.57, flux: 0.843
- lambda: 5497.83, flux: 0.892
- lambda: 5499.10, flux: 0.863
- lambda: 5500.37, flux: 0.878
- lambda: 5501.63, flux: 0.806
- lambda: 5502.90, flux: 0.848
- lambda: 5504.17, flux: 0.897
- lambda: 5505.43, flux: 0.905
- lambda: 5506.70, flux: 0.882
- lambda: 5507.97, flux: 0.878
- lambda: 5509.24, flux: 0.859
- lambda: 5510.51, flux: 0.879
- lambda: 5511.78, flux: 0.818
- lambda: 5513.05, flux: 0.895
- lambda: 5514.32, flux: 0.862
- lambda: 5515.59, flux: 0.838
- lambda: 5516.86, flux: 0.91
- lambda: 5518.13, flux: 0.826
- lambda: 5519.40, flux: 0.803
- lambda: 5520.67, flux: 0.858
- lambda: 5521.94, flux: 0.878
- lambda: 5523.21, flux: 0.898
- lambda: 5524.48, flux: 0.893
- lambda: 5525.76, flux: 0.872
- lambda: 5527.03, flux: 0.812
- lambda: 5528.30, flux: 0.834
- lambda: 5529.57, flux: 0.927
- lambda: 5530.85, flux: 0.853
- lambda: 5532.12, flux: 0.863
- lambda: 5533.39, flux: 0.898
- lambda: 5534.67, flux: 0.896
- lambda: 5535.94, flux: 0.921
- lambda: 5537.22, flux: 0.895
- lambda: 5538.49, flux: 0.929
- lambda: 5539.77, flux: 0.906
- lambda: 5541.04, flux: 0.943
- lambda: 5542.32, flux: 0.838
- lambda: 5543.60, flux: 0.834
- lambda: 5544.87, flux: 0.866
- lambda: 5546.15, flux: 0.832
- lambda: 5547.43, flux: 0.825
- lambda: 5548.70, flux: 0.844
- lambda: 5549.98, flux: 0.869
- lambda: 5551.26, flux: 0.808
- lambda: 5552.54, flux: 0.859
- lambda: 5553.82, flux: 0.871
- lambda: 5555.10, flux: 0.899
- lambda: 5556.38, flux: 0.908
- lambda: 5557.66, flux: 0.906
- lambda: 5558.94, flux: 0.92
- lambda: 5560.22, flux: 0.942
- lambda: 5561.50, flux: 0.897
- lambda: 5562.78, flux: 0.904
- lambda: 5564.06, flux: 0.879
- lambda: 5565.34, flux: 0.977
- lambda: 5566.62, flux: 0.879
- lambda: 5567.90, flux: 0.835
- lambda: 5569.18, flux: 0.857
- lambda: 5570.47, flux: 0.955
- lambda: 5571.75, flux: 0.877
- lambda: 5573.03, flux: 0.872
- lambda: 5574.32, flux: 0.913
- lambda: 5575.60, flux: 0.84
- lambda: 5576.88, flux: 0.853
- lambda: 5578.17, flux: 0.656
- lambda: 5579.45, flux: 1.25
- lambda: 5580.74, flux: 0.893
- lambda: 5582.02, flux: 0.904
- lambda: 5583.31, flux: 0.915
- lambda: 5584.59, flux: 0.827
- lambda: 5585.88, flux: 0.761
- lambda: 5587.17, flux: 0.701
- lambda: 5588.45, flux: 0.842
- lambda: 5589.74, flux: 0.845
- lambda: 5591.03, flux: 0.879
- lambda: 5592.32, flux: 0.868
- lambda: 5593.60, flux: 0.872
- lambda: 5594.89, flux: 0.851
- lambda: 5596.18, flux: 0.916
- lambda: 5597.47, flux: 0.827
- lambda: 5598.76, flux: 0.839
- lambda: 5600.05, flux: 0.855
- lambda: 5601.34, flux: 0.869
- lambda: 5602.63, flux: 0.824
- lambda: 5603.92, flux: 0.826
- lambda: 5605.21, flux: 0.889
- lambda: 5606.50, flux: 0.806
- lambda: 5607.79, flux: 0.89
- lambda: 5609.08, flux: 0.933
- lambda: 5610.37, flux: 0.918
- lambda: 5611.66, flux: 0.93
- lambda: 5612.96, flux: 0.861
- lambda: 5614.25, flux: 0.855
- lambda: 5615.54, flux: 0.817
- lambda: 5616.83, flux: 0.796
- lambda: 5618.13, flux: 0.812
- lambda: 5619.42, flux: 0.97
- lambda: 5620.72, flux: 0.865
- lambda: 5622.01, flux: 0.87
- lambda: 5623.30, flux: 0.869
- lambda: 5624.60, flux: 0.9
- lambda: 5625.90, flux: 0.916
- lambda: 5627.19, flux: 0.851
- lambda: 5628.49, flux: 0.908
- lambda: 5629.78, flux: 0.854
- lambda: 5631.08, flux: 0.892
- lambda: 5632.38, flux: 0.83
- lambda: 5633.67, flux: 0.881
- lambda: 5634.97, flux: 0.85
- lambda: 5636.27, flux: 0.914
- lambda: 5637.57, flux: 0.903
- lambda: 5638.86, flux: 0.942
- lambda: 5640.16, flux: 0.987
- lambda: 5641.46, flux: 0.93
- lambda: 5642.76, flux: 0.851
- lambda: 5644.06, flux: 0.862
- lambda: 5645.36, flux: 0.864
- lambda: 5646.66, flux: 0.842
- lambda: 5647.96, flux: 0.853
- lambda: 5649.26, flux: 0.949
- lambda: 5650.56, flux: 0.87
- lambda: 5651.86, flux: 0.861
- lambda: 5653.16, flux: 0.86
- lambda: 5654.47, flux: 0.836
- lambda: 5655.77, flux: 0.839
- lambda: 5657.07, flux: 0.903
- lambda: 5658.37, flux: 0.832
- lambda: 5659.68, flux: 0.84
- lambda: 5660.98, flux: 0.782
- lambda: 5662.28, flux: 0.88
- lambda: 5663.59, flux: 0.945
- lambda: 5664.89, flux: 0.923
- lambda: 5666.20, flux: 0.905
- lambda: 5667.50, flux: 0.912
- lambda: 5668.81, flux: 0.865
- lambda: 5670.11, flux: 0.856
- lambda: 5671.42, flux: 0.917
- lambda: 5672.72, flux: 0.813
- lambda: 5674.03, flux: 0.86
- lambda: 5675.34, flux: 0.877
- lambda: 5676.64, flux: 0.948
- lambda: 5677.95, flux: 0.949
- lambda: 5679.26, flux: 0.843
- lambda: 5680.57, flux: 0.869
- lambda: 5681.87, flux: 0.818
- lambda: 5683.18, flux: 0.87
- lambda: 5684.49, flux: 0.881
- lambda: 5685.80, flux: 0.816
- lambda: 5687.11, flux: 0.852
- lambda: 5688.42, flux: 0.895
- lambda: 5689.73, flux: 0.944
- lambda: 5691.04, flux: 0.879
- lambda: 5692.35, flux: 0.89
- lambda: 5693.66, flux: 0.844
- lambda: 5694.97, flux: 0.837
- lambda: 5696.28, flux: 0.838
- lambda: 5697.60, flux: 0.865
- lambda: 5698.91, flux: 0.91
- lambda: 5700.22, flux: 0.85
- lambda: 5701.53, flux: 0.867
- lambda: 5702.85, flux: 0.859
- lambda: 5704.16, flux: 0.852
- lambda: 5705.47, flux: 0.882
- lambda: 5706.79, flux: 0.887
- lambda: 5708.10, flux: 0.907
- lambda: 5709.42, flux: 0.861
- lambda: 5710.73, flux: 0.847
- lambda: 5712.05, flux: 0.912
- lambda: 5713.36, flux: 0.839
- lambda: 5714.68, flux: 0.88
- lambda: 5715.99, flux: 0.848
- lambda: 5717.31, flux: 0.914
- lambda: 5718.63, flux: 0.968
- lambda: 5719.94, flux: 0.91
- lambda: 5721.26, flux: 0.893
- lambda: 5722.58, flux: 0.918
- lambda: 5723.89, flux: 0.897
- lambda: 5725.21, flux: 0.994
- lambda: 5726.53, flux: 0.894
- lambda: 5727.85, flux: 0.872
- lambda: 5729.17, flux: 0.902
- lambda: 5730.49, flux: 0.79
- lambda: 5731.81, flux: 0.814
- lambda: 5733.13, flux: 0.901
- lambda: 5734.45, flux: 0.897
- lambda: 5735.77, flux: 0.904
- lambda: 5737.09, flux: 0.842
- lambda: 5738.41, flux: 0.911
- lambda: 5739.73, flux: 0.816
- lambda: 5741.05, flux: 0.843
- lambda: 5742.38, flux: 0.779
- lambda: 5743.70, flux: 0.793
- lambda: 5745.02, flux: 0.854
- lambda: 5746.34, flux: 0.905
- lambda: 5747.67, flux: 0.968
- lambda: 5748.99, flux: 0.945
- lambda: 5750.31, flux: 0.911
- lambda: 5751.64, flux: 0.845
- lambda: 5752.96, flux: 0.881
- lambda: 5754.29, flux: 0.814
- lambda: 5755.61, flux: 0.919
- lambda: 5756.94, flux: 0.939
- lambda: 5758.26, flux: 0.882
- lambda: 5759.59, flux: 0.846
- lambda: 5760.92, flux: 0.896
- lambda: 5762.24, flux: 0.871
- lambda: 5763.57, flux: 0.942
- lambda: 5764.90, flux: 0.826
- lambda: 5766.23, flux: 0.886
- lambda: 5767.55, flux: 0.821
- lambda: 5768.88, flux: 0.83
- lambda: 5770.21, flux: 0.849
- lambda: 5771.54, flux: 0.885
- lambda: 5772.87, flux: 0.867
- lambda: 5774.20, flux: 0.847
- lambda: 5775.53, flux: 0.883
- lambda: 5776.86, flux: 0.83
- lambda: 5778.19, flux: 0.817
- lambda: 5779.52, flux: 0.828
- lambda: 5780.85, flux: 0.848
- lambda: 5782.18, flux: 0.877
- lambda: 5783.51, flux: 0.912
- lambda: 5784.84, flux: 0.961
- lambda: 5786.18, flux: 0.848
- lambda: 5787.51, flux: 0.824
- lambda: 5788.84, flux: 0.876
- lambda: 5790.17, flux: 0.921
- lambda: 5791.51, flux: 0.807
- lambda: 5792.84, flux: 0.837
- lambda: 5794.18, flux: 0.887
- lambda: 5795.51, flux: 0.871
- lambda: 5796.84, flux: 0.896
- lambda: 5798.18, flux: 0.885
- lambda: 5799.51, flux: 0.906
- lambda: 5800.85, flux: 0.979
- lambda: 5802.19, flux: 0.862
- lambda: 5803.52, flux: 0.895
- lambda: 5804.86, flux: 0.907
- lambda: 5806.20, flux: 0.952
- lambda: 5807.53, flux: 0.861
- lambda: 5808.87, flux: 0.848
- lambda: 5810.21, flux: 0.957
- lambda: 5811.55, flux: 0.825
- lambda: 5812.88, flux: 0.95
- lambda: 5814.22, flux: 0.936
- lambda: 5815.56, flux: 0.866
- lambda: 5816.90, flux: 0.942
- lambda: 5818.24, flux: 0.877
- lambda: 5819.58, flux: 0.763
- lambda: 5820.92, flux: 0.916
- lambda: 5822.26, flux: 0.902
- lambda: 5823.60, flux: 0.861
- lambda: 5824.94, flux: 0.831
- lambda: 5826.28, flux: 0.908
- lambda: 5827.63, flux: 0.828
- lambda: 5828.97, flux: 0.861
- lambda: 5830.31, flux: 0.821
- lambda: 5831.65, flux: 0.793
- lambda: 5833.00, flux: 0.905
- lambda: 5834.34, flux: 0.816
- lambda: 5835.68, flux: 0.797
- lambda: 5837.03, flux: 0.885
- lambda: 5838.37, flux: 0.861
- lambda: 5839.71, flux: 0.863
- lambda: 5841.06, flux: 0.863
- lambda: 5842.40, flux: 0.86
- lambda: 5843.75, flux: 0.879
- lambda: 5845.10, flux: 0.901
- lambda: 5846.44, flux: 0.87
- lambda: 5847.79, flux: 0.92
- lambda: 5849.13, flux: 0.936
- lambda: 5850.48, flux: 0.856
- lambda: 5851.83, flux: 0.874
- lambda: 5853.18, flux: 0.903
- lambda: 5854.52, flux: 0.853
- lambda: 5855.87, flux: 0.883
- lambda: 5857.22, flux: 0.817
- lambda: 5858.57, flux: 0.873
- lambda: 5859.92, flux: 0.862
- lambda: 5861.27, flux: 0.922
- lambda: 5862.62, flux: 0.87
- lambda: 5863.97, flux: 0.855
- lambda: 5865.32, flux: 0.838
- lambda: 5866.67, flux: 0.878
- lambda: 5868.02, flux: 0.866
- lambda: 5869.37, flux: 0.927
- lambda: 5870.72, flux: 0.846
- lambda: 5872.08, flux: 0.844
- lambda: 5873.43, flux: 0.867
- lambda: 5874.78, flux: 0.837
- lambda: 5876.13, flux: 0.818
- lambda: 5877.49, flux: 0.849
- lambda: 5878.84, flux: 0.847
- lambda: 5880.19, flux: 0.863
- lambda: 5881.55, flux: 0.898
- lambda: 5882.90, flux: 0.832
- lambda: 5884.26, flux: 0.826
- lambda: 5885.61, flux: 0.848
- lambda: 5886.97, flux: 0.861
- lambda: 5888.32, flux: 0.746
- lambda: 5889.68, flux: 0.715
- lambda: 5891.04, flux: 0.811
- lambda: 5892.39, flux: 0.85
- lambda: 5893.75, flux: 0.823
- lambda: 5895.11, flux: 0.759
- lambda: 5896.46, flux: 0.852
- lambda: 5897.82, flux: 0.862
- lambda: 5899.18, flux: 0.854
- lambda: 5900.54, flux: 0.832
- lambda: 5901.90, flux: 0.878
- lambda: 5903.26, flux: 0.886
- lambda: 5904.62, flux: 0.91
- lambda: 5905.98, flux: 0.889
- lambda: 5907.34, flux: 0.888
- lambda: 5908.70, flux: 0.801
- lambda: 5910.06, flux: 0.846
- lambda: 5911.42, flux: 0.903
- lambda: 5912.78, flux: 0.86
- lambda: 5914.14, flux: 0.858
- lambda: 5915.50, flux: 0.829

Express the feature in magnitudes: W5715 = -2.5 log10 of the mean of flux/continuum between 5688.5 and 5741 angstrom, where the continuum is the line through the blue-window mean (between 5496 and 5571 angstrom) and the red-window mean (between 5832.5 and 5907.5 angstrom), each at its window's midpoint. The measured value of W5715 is -0.02 mag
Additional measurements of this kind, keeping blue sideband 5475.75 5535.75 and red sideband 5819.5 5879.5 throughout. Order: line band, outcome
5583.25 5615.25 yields 0.018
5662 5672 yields -0.040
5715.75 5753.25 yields -0.021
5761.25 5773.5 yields 0.001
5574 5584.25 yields -0.039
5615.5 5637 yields -0.004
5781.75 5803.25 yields -0.024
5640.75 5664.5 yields 0.001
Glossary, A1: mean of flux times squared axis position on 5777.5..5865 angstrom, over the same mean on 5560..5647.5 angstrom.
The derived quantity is 1.1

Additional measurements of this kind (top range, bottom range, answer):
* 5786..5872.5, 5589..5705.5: 1.07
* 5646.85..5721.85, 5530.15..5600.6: 1.04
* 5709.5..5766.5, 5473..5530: 1.10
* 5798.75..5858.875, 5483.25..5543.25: 1.12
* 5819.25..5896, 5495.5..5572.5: 1.09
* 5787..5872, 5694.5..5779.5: 1.03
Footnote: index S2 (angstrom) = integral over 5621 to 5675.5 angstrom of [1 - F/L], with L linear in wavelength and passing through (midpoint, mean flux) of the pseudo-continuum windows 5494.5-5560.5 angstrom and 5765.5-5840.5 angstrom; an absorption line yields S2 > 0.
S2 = -0.4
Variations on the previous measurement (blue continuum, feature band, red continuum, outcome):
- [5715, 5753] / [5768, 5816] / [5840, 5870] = 0.1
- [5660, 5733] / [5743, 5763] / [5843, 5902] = -0.3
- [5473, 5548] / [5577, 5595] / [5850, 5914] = 0.1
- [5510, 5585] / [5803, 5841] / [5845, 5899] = -0.6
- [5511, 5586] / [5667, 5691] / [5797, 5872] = 0.0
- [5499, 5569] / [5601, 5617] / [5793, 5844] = 0.2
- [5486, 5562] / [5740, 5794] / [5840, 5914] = -0.3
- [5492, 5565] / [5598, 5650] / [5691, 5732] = 0.0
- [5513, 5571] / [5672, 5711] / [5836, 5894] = -0.1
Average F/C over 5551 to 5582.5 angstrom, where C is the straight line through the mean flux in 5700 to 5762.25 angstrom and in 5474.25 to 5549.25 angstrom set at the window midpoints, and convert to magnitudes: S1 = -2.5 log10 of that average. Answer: -0.03 mag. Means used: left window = 0.871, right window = 0.88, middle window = 0.895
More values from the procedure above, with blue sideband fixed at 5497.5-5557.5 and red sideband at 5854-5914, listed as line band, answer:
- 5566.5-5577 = -0.012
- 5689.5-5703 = -0.010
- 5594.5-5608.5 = 0.015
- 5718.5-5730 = -0.065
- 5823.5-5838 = 0.010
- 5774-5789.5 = -0.009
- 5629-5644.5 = -0.035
